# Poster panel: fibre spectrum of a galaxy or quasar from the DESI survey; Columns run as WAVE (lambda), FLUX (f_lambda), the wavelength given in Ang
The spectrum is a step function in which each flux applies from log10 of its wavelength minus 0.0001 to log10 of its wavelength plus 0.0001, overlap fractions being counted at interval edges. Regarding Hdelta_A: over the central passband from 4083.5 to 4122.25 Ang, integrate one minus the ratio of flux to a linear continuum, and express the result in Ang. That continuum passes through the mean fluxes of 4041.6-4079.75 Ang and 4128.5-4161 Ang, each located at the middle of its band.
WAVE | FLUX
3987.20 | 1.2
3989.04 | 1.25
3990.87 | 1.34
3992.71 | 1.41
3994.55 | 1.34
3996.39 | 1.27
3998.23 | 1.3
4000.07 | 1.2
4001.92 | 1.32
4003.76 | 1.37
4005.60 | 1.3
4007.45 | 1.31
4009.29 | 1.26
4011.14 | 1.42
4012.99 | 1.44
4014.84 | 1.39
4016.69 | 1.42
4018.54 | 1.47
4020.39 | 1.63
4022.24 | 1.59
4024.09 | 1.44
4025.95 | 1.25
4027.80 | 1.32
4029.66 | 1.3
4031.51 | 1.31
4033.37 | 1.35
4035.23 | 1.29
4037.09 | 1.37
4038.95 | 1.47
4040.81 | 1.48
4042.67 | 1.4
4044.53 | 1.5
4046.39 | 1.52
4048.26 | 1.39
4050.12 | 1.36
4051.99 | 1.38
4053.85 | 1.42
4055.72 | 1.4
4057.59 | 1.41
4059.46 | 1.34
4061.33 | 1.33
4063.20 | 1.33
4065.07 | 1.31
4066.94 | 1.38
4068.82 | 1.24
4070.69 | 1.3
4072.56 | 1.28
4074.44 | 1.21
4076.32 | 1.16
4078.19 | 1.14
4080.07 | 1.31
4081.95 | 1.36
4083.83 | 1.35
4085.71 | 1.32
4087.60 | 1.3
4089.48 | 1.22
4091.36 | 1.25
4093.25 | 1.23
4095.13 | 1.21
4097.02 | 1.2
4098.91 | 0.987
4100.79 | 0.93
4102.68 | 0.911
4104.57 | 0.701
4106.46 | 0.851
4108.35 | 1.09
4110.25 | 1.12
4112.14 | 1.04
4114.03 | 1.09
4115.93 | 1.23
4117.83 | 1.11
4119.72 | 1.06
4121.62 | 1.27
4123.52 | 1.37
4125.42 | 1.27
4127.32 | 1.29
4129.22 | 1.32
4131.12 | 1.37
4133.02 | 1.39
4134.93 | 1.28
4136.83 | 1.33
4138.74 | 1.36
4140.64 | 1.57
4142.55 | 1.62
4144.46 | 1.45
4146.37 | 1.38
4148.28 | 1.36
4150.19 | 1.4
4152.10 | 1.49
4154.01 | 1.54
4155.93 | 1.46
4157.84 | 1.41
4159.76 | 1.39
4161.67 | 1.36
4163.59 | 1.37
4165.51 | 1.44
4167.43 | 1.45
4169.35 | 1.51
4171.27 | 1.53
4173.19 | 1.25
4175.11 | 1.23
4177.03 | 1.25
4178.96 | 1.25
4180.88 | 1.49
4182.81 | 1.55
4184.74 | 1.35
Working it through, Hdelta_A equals 7.5 Ang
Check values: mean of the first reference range 1.34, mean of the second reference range 1.42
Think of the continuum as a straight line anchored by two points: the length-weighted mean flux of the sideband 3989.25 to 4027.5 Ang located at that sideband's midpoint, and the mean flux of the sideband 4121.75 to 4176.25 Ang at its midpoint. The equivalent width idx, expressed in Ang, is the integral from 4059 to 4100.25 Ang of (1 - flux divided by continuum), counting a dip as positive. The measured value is 3.8 Ang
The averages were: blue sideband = 1.37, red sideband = 1.4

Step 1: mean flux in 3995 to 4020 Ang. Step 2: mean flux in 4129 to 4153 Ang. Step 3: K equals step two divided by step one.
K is 1.05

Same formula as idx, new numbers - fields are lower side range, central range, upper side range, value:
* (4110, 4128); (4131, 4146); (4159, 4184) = -1.9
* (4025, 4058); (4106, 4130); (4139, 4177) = 4.2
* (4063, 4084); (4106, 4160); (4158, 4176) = 1.7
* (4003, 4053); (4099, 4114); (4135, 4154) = 4.9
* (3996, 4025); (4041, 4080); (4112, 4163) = 0.8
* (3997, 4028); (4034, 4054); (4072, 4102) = -1.6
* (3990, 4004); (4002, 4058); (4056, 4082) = -3.9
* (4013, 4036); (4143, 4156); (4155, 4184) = -0.5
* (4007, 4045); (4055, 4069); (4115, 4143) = 0.2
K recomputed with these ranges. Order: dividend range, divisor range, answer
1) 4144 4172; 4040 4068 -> 1.03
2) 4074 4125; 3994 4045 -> 0.84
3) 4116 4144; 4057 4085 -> 1.03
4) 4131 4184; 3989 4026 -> 1.03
